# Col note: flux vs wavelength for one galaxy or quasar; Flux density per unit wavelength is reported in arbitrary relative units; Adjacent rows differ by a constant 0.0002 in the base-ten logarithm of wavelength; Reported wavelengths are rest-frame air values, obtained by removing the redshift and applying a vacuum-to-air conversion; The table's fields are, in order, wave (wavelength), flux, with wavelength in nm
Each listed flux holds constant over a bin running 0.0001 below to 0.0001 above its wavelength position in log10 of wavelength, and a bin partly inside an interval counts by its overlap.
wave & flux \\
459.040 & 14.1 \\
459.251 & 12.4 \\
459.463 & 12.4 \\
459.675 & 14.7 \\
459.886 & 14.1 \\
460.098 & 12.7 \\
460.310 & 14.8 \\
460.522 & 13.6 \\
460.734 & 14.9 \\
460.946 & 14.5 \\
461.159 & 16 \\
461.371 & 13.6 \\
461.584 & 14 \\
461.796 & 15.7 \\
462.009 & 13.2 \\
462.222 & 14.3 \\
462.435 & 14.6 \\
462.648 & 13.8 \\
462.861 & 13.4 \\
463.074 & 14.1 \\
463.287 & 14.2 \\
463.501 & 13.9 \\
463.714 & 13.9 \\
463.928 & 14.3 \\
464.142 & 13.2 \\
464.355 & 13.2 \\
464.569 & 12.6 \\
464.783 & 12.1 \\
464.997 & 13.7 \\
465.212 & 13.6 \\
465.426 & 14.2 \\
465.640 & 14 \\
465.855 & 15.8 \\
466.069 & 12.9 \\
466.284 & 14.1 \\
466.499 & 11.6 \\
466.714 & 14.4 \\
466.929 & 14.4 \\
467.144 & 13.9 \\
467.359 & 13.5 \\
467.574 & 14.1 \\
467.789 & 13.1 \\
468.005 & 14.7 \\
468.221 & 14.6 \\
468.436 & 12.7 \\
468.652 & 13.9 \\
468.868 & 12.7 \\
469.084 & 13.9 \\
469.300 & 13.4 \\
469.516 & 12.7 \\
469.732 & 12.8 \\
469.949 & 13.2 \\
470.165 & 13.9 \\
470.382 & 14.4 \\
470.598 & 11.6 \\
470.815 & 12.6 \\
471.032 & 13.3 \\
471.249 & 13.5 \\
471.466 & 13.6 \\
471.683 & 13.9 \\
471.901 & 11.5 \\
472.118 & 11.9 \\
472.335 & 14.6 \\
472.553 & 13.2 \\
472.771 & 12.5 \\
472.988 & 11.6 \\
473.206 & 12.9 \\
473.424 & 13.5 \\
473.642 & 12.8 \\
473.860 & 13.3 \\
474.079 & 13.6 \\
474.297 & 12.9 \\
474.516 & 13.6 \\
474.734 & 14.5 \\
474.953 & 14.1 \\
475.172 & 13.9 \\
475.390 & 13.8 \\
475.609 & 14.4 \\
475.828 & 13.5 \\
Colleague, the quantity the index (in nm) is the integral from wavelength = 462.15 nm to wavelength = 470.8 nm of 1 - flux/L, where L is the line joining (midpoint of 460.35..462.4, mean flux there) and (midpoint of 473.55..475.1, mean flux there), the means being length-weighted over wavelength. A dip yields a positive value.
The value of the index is 0.289 nm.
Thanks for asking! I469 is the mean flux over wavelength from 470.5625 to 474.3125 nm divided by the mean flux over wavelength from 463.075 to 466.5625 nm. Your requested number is 0.95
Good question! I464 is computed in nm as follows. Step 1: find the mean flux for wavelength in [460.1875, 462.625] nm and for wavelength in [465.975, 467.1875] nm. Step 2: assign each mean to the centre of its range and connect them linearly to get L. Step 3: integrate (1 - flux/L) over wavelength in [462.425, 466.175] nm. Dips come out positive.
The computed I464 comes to 0.05 nm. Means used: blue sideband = 14.4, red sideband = 13.5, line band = 13.7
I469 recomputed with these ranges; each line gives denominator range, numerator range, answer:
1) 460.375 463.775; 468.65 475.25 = 0.93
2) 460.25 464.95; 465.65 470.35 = 0.98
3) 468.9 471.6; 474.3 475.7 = 1.05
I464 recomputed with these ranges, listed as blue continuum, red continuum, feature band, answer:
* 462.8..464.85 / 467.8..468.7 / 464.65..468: 0.00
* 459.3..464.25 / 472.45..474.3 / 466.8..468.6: -0.05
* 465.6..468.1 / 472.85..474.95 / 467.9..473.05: 0.13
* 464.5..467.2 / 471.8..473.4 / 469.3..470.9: 0.00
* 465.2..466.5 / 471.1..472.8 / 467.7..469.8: 0.01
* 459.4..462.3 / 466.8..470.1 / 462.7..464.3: 0.02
